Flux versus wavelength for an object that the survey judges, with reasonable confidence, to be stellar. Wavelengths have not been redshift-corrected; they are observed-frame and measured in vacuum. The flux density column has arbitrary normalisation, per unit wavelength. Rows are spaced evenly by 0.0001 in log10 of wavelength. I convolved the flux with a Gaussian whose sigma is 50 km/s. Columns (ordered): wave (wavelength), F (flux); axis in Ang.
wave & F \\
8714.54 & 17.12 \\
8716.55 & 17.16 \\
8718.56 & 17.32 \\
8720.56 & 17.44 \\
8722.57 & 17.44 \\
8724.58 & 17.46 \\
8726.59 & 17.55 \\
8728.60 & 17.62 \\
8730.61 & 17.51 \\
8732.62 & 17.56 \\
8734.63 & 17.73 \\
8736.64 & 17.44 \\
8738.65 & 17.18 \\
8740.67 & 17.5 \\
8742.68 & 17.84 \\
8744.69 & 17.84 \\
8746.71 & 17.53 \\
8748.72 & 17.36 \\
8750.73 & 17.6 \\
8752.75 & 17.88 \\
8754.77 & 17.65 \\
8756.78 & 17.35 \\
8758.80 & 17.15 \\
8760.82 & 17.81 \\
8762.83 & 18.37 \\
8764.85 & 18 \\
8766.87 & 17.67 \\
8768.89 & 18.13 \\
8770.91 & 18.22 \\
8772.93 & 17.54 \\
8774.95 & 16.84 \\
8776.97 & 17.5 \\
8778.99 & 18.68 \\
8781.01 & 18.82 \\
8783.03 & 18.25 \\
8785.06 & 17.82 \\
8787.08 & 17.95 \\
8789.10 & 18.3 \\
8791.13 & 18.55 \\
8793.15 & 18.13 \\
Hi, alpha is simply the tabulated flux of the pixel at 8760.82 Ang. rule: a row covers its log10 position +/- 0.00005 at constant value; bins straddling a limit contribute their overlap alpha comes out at 17.81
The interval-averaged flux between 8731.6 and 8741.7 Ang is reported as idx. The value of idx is 17.5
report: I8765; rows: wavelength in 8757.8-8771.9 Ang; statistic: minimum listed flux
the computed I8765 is 17.15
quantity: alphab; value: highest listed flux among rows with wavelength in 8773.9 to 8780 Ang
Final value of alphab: 18.68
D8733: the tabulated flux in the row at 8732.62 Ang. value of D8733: 17.56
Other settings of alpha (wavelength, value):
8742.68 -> 17.84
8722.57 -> 17.44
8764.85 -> 18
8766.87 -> 17.67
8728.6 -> 17.62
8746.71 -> 17.53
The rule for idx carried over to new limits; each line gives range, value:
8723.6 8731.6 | 17.5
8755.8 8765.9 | 17.7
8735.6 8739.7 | 17.3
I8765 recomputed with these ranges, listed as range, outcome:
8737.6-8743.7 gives 17.18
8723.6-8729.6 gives 17.46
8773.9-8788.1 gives 16.84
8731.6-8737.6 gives 17.44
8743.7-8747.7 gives 17.53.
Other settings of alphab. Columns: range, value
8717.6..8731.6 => 17.62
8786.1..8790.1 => 18.3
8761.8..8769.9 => 18.37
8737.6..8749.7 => 17.84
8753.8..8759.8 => 17.65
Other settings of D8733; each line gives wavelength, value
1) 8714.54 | 17.12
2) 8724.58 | 17.46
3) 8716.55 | 17.16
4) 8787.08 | 17.95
